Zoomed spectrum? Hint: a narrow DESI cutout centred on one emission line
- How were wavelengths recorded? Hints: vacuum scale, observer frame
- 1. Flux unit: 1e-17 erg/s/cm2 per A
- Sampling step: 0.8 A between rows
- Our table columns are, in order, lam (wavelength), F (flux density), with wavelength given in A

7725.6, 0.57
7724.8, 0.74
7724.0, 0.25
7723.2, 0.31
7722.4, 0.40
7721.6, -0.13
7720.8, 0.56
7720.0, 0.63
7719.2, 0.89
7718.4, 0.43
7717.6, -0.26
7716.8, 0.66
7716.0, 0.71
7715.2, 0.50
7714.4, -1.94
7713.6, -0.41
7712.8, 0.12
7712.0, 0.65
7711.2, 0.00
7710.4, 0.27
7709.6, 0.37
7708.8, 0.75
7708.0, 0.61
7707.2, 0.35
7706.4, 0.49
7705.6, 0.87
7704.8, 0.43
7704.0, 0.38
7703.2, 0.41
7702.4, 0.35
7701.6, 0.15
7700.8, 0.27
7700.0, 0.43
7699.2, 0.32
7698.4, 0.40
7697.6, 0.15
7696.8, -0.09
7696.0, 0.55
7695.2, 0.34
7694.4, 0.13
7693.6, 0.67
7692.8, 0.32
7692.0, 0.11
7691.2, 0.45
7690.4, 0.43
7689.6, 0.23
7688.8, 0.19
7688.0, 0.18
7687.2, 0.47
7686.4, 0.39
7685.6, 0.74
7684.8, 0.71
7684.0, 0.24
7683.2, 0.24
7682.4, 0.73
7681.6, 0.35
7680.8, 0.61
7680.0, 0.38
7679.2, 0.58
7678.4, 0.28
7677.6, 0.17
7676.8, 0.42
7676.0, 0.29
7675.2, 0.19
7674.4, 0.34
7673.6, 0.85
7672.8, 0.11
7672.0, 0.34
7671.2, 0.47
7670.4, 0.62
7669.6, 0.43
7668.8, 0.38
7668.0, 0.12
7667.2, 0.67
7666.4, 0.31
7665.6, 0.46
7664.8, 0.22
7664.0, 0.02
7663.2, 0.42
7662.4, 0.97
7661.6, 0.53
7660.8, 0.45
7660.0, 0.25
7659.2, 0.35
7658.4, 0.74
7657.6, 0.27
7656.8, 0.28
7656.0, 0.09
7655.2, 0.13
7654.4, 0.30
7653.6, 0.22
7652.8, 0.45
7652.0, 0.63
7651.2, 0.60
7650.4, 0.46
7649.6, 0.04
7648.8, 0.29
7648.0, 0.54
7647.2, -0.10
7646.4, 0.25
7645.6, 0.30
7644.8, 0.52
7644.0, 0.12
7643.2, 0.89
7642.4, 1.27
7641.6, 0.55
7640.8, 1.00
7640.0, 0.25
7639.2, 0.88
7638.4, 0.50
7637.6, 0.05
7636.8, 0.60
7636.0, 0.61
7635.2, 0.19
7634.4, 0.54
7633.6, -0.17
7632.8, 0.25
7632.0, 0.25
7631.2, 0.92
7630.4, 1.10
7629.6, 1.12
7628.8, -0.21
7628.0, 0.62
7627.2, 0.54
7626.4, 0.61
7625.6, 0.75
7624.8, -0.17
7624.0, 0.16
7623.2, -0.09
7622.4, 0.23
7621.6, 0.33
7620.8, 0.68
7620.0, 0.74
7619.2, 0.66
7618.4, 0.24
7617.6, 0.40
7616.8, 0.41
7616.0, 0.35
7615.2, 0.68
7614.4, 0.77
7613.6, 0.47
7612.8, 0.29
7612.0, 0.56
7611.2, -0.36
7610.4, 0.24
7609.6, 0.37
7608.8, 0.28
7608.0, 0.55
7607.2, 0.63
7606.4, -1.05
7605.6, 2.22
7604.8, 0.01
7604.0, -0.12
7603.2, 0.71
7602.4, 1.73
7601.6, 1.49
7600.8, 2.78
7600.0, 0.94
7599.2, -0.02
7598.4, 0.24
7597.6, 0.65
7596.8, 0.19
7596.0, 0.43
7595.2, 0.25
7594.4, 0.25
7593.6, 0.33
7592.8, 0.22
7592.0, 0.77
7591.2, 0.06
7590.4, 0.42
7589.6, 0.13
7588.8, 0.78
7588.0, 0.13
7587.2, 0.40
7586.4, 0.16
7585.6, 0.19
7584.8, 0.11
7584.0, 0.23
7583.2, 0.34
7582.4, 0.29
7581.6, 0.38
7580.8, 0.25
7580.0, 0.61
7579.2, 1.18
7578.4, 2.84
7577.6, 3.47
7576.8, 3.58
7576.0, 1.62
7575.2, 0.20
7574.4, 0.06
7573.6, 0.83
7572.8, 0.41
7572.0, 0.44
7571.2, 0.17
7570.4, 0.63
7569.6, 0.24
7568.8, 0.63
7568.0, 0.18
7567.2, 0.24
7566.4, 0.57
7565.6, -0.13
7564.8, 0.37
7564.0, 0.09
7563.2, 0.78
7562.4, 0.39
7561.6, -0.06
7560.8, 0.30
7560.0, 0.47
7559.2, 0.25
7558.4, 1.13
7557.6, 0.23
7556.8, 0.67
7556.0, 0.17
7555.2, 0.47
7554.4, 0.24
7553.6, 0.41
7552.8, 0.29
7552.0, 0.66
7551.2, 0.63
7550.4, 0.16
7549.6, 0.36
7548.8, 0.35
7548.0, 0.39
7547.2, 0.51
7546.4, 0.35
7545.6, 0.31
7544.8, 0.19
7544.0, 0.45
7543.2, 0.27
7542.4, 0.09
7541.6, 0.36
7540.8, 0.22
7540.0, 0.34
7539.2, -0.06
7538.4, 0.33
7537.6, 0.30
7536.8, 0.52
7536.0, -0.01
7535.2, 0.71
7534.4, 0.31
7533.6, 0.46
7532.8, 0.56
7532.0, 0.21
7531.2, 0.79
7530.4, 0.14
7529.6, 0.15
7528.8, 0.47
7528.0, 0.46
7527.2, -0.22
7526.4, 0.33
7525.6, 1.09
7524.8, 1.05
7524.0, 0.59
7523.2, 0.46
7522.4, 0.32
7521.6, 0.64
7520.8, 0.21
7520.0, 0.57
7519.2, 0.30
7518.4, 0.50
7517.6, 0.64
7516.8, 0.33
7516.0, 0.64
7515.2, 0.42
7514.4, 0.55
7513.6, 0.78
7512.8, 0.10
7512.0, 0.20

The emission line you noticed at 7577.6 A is H-alpha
